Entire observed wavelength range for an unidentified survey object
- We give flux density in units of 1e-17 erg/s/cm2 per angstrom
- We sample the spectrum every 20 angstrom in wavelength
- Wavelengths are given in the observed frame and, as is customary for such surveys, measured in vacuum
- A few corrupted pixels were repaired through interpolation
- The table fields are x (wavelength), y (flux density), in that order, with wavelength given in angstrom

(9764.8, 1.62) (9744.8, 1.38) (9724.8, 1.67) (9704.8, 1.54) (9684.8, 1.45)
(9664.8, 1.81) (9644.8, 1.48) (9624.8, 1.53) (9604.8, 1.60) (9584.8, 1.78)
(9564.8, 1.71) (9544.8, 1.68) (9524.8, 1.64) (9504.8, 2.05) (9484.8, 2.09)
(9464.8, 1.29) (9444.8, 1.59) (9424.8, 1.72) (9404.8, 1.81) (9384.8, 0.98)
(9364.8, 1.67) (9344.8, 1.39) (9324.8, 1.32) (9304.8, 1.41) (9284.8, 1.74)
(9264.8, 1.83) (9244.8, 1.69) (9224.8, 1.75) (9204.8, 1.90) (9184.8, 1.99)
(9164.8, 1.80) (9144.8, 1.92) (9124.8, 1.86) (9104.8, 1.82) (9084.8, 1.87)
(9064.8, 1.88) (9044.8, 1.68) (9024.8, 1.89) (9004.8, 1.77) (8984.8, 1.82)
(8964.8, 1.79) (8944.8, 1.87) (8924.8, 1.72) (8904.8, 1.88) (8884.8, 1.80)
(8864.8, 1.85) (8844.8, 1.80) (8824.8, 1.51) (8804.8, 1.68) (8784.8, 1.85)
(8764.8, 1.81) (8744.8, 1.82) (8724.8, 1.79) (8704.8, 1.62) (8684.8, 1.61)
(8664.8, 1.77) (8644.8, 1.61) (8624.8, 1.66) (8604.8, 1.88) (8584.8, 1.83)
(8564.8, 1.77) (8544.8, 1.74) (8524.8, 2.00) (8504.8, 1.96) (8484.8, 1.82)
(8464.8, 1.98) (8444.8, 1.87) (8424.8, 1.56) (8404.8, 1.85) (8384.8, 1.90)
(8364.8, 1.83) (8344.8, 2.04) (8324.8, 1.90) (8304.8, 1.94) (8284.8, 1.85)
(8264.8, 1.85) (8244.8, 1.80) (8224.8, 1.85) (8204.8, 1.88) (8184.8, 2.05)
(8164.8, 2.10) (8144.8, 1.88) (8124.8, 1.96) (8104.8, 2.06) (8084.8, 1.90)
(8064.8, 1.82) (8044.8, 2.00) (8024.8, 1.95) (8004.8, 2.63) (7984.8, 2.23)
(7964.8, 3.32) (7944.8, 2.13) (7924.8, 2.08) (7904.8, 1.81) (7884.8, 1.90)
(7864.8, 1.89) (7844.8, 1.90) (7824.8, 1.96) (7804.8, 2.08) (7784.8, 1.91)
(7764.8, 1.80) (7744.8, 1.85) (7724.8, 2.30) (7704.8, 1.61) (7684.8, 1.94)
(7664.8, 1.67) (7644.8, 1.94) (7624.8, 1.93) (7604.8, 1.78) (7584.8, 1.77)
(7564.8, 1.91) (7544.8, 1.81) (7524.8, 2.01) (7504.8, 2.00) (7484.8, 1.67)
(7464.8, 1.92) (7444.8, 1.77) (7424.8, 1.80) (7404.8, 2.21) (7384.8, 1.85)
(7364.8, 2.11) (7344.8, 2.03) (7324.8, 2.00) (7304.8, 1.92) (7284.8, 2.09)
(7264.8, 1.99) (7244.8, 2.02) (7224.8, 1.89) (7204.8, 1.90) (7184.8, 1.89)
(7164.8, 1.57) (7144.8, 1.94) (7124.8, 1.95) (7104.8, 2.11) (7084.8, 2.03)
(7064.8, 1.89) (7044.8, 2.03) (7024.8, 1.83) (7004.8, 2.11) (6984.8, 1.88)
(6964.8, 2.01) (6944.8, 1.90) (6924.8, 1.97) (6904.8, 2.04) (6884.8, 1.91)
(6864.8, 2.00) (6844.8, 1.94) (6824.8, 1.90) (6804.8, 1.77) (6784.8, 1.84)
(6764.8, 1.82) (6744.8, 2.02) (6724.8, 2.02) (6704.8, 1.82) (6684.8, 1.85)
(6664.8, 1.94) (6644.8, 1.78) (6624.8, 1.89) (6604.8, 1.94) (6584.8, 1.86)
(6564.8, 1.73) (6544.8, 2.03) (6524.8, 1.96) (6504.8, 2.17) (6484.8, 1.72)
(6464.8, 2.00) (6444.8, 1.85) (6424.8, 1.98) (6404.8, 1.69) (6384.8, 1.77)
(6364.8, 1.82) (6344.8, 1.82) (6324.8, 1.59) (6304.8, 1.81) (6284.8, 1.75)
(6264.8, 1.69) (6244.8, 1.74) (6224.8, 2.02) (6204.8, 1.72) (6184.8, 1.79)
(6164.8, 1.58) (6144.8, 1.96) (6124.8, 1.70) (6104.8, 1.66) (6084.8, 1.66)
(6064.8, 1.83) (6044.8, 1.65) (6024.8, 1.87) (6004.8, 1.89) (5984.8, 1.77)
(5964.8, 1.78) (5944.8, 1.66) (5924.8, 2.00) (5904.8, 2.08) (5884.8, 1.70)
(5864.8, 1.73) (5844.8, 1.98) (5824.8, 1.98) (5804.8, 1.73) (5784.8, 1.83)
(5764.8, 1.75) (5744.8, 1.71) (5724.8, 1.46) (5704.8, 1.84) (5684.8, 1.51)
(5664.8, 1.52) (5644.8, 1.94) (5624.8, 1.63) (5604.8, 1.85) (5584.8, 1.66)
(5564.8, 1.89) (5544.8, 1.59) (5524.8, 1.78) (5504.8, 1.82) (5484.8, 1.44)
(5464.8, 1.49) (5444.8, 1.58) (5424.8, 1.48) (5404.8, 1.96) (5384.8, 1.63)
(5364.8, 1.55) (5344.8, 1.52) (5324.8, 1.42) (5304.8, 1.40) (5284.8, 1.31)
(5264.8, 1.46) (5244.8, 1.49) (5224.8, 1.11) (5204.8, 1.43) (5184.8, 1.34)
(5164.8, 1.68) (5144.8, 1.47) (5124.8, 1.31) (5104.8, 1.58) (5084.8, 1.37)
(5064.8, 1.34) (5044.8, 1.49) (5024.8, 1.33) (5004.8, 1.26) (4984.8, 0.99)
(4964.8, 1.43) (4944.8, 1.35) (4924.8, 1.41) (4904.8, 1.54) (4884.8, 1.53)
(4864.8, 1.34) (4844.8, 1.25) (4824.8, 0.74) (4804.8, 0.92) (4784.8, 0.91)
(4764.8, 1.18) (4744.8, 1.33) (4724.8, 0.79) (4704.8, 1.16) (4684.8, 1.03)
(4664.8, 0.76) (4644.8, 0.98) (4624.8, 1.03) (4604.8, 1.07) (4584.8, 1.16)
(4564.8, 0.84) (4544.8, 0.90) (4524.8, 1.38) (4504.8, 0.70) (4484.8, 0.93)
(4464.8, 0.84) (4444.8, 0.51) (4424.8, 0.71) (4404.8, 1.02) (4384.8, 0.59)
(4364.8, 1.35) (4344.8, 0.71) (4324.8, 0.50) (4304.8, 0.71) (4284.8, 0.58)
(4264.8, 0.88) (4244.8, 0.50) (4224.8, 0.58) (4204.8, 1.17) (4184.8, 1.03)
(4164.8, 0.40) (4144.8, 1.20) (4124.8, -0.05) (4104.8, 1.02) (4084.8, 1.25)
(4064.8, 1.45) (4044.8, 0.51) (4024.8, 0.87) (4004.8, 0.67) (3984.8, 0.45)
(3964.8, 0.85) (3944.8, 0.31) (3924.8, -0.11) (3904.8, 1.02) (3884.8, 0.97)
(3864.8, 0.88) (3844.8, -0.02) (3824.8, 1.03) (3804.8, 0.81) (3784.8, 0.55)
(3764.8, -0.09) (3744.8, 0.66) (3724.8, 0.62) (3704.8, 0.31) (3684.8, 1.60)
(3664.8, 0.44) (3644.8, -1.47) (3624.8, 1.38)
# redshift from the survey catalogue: 0.21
